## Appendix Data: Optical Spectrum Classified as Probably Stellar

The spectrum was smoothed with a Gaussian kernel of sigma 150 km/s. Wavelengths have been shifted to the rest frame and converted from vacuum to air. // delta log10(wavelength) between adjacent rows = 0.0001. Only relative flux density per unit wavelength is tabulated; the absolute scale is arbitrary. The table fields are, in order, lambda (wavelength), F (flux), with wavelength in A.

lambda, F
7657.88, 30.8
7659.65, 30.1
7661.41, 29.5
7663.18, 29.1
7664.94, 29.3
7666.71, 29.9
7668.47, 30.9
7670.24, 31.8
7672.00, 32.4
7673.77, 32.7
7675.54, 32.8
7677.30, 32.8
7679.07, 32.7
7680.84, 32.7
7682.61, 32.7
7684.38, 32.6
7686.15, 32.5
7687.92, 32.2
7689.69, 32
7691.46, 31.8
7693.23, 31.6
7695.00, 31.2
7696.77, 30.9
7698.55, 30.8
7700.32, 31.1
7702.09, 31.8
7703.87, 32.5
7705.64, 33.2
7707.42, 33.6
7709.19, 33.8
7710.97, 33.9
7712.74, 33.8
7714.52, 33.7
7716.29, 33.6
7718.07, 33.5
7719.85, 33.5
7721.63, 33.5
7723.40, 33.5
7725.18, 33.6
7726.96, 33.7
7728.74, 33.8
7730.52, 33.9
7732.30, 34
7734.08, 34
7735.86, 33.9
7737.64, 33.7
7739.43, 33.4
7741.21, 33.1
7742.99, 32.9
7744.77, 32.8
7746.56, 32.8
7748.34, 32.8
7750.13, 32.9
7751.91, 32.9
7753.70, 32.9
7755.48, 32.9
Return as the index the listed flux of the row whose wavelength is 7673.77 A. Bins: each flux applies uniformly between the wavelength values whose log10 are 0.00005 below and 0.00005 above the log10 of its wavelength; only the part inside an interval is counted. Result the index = 32.7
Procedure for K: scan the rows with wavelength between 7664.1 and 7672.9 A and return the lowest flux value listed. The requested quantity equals 29.3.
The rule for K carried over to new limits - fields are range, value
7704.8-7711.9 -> 33.2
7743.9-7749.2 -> 32.8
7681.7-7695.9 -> 31.2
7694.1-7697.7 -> 30.9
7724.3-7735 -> 33.6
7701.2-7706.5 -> 31.8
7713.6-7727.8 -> 33.5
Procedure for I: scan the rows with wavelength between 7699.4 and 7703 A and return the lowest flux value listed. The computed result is 31.1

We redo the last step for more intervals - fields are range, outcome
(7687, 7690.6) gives 32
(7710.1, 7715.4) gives 33.7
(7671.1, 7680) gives 32.4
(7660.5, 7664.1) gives 29.1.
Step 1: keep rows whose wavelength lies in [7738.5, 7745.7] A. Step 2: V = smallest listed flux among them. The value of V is 32.8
